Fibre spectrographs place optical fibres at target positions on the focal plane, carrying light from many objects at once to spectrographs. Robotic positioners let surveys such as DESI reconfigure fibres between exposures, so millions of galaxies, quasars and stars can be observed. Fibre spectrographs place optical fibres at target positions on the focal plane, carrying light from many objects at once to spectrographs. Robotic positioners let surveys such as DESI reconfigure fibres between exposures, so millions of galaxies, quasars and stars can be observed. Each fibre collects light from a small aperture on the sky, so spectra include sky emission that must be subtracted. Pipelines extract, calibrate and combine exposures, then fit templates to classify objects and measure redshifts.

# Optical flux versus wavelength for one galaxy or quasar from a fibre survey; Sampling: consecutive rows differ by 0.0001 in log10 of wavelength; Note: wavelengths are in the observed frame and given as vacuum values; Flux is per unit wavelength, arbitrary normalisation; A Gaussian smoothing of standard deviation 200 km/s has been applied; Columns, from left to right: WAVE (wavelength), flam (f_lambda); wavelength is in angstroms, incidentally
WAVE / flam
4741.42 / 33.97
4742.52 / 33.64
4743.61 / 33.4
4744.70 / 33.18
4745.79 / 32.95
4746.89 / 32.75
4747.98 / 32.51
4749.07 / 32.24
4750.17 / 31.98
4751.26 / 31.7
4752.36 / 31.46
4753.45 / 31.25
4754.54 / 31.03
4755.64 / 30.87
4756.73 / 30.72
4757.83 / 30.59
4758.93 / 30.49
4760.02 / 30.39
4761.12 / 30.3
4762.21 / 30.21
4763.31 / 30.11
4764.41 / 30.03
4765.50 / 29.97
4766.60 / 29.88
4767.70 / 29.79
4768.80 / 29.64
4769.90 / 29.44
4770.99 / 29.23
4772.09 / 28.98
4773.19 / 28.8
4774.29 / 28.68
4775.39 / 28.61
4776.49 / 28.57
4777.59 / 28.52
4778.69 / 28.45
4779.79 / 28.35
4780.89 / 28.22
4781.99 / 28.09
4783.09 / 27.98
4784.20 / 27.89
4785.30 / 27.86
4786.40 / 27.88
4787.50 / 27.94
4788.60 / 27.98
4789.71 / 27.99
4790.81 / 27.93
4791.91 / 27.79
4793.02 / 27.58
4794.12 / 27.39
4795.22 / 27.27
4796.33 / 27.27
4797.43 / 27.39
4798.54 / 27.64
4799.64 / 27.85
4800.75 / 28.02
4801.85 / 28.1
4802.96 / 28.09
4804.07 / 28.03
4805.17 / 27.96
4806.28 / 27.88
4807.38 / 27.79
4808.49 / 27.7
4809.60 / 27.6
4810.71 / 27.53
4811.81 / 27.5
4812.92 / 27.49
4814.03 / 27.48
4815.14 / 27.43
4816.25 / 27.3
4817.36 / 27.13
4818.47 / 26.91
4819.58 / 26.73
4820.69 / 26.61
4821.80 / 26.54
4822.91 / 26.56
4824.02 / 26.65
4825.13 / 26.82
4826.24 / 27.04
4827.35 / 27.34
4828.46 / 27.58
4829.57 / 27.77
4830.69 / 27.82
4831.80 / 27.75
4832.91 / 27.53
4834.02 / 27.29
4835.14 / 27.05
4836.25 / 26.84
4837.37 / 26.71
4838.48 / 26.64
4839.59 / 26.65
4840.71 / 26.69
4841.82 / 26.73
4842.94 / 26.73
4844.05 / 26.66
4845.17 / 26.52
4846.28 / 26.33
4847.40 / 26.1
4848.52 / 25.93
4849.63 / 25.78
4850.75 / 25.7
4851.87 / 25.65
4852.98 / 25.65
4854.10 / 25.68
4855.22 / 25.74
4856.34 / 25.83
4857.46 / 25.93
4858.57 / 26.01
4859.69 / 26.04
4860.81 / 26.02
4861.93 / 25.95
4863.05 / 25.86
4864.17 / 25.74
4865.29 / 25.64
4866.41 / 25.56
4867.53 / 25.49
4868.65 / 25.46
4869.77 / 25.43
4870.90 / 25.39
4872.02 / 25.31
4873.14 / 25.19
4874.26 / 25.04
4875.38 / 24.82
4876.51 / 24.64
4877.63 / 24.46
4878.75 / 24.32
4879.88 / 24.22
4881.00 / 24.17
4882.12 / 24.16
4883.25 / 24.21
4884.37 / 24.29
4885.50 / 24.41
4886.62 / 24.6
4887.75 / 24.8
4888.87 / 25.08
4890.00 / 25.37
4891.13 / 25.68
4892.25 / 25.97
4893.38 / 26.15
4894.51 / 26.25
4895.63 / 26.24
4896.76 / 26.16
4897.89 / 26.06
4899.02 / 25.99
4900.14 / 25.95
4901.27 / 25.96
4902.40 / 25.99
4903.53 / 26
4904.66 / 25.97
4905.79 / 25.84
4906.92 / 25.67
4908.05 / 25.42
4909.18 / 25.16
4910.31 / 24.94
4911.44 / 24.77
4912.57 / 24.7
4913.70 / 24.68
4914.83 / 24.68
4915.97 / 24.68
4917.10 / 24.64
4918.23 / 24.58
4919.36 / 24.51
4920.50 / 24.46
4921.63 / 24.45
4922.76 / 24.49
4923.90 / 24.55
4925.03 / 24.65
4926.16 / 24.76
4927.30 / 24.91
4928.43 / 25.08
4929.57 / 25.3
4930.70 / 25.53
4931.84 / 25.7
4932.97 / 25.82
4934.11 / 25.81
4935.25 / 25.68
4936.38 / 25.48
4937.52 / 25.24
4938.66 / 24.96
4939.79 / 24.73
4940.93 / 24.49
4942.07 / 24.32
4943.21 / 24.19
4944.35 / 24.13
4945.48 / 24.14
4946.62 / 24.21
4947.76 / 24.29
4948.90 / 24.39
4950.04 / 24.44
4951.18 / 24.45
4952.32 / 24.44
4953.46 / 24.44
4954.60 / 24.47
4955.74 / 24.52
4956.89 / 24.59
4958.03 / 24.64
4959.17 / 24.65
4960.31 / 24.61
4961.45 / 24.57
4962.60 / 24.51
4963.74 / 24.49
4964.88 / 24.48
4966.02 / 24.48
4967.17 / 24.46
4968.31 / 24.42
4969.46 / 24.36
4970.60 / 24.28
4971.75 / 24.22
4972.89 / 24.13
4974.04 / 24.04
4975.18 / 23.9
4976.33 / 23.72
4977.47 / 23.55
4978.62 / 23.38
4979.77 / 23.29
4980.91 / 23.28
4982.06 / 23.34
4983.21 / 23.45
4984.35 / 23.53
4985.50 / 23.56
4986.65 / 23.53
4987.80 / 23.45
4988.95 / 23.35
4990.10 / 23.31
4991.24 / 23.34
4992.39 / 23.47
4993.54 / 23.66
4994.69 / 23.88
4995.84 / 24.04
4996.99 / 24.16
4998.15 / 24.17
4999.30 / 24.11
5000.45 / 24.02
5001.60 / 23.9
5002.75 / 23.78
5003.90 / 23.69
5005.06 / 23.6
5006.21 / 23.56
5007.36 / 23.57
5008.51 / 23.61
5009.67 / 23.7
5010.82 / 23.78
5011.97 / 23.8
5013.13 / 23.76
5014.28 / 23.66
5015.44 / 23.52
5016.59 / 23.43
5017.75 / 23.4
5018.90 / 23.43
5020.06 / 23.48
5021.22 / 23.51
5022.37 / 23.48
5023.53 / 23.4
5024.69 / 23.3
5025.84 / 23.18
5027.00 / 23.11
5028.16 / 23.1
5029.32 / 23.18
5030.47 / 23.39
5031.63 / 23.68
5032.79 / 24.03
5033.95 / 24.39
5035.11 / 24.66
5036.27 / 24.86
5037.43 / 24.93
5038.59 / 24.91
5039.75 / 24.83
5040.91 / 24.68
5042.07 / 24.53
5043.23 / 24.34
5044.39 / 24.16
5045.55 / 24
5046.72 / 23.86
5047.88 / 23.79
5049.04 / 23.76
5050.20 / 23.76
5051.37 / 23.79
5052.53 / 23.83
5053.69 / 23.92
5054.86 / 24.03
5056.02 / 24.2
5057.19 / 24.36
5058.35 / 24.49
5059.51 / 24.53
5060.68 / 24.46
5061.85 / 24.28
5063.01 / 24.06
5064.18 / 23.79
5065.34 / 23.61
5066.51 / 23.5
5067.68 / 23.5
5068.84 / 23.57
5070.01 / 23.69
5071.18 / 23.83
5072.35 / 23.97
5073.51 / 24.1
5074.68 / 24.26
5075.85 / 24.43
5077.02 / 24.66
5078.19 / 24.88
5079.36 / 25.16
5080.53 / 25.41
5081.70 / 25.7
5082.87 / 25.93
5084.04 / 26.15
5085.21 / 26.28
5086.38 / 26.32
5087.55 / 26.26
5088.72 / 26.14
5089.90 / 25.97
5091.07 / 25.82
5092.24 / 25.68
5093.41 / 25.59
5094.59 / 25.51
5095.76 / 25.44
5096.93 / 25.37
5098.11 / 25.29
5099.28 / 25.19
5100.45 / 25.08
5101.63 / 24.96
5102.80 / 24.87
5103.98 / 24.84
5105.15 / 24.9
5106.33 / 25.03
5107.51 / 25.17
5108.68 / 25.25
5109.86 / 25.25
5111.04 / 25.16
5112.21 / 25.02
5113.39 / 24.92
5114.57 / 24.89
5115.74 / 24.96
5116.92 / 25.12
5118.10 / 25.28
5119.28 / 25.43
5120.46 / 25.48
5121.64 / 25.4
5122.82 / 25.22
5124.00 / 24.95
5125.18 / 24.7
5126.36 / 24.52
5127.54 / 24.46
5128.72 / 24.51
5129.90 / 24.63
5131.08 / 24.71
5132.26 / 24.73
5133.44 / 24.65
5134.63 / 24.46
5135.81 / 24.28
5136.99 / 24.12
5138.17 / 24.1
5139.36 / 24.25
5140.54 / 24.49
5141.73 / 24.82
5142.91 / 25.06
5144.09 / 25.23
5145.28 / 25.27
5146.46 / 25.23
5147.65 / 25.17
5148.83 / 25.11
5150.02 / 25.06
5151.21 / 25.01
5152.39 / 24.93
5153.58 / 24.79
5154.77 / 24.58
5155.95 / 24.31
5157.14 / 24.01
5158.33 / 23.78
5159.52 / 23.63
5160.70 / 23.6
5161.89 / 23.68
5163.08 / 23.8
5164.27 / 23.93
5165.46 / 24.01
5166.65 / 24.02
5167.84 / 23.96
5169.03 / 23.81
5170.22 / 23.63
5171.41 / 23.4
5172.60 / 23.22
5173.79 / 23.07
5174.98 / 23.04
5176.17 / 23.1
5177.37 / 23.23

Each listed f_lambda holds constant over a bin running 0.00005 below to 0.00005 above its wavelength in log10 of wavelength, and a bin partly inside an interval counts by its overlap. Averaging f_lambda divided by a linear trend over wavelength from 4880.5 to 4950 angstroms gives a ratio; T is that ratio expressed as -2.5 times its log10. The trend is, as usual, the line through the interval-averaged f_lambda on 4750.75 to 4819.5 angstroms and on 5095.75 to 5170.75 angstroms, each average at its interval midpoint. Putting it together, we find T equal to 0.087 mag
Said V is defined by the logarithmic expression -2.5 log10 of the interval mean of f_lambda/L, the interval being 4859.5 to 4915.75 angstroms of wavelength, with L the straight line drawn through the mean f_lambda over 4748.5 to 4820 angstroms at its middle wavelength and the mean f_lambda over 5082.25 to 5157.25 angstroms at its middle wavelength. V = 0.09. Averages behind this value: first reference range 28.7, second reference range 25.1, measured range 25.3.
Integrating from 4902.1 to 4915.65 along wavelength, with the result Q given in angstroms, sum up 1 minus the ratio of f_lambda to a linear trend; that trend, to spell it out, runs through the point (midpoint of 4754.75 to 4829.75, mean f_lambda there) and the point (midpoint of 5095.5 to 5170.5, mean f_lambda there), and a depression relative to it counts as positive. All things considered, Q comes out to 0.87 angstroms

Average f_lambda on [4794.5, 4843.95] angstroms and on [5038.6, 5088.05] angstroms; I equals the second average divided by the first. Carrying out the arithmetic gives 0.90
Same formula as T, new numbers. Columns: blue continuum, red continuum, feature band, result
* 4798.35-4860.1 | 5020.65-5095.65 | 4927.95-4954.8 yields 0.04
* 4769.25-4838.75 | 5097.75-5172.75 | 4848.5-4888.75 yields 0.08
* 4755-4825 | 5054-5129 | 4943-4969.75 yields 0.09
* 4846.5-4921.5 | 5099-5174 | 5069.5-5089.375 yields -0.02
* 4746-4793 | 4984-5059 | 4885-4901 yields 0.05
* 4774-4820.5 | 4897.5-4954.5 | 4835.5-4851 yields 0.01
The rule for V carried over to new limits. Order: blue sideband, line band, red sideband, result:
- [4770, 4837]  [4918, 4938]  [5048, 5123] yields 0.06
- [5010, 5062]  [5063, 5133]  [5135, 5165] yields -0.03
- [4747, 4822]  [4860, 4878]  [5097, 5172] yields 0.10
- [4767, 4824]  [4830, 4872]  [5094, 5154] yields 0.05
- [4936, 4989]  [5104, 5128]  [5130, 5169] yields -0.03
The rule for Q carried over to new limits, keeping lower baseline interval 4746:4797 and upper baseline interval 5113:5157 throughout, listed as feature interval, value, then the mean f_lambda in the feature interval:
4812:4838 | 1.4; 27.1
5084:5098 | -0.3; 25.8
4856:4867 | 0.9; 25.9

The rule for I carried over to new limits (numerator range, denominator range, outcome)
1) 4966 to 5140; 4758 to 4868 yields 0.88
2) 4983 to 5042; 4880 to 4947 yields 0.95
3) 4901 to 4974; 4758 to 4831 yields 0.88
